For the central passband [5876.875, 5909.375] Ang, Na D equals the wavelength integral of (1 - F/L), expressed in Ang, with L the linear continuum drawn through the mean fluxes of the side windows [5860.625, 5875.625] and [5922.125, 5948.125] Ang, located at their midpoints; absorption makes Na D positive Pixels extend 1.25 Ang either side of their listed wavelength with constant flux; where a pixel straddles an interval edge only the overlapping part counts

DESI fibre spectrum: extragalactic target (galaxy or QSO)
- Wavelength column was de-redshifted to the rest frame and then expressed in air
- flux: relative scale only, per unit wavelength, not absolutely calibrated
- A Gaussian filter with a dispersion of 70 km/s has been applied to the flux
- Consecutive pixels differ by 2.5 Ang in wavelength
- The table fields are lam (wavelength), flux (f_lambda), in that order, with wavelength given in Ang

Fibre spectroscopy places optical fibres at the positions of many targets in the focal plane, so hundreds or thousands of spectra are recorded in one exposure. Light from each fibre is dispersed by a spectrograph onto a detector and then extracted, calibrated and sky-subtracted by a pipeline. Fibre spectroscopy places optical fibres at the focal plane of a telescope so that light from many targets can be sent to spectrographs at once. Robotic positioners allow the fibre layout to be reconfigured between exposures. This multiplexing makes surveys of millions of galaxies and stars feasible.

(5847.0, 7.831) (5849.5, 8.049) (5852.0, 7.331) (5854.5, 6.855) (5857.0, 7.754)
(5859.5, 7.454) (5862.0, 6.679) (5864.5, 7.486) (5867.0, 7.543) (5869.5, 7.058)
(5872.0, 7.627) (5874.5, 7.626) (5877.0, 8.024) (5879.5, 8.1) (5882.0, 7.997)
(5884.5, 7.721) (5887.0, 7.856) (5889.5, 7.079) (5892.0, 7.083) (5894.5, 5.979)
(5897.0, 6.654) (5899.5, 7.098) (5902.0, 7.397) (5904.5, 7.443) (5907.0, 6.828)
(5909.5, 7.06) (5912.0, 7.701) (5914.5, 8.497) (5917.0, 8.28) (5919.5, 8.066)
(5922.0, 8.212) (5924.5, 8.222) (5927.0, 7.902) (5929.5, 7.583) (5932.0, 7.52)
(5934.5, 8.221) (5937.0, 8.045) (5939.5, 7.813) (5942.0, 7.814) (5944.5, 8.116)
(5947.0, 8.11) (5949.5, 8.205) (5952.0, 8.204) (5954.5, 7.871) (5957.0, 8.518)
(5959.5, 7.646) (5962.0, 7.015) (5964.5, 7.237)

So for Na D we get 1.1 Ang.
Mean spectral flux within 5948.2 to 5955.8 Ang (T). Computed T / 8.1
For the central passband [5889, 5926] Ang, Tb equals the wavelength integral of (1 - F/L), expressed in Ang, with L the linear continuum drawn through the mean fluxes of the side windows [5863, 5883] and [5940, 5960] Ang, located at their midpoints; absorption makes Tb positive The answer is 1.9 Ang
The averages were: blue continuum 7.67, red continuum 8.07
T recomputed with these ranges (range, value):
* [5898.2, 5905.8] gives 7.31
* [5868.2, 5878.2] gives 7.58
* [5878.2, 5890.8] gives 7.75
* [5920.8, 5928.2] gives 8.11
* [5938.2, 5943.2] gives 7.82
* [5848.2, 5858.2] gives 7.5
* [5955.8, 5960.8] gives 8.07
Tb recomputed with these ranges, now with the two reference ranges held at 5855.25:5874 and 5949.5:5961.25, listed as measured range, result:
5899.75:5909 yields 0.6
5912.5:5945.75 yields -0.8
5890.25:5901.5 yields 1.2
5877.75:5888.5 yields -0.6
